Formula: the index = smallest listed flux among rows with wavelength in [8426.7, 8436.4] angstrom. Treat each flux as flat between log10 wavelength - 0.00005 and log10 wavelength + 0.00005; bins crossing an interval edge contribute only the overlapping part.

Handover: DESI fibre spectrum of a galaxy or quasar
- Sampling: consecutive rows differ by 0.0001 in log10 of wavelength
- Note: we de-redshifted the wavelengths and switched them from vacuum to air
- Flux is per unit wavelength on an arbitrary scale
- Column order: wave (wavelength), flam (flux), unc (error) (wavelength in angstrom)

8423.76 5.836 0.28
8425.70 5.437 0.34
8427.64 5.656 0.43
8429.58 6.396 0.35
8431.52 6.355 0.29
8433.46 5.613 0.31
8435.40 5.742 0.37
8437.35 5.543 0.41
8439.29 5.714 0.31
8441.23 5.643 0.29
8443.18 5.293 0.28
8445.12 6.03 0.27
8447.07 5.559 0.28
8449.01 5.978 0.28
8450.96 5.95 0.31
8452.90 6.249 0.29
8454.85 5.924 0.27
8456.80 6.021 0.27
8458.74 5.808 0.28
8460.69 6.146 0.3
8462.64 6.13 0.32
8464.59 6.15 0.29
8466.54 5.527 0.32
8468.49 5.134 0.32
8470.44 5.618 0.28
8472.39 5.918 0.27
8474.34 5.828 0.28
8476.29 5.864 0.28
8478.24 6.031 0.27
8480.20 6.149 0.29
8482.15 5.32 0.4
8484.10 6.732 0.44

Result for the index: 5.613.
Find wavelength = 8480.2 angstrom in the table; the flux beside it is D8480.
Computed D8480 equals 6.149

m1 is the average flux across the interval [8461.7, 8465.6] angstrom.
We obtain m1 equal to 6.13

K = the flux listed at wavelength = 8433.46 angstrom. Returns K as 5.613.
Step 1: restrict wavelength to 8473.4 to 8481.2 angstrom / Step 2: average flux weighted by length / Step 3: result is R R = 5.97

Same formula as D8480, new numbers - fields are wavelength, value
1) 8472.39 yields 5.918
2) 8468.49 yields 5.134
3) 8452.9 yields 6.249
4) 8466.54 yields 5.527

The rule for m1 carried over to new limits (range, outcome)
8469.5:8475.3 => 5.79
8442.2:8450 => 5.71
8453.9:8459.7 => 5.92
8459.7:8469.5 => 5.81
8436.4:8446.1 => 5.64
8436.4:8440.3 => 5.64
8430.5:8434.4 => 6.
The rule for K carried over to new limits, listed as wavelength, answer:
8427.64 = 5.656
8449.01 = 5.978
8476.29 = 5.864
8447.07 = 5.559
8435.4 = 5.742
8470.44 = 5.618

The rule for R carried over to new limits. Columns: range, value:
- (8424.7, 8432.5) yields 5.96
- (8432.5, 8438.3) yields 5.63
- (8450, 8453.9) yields 6.1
